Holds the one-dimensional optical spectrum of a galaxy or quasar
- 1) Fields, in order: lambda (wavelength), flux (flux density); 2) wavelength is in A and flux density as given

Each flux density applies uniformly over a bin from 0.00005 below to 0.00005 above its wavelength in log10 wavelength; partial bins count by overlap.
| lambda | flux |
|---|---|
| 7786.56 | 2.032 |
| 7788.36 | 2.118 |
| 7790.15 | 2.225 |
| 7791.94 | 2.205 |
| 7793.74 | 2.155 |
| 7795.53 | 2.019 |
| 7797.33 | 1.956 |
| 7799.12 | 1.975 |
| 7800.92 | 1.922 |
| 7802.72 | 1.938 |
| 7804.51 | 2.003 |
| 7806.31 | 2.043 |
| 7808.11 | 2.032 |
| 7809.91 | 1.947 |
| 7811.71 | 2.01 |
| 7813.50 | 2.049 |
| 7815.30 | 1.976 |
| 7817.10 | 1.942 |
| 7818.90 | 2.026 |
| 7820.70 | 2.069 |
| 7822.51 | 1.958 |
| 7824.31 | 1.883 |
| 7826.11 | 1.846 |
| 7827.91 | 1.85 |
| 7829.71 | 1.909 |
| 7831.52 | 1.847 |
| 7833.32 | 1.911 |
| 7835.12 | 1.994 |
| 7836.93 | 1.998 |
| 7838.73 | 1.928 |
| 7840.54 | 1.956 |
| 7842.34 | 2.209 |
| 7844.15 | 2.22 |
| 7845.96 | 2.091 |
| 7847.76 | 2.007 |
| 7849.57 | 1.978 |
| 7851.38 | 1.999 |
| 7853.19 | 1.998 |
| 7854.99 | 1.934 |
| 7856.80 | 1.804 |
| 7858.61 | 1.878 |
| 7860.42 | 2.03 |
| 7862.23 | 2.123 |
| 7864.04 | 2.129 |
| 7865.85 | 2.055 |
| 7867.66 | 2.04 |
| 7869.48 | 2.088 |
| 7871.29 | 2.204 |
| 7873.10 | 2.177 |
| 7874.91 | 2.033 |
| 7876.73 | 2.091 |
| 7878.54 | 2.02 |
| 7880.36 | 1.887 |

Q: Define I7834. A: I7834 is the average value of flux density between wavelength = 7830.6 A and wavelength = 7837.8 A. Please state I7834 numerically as 1.94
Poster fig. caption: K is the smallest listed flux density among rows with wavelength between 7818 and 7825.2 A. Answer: 1.883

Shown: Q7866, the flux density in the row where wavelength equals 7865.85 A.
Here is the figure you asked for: 2.055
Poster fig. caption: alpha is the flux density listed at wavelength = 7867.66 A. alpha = 2.04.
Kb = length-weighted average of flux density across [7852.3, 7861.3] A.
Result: 1.93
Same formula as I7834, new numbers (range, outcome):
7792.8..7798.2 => 2.04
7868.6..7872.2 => 2.15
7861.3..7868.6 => 2.09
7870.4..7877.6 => 2.13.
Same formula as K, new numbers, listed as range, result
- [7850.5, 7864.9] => 1.804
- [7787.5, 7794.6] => 2.118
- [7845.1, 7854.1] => 1.978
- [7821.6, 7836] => 1.846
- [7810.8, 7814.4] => 2.01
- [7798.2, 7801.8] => 1.922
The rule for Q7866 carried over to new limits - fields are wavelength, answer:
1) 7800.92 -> 1.922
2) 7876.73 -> 2.091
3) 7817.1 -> 1.942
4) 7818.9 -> 2.026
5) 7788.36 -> 2.118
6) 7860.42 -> 2.03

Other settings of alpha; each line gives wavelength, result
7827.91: 1.85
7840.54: 1.956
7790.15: 2.225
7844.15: 2.22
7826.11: 1.846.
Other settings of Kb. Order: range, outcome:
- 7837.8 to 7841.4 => 1.94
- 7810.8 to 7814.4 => 2.03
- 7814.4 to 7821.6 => 2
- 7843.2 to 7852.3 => 2.06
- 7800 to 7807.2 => 1.98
